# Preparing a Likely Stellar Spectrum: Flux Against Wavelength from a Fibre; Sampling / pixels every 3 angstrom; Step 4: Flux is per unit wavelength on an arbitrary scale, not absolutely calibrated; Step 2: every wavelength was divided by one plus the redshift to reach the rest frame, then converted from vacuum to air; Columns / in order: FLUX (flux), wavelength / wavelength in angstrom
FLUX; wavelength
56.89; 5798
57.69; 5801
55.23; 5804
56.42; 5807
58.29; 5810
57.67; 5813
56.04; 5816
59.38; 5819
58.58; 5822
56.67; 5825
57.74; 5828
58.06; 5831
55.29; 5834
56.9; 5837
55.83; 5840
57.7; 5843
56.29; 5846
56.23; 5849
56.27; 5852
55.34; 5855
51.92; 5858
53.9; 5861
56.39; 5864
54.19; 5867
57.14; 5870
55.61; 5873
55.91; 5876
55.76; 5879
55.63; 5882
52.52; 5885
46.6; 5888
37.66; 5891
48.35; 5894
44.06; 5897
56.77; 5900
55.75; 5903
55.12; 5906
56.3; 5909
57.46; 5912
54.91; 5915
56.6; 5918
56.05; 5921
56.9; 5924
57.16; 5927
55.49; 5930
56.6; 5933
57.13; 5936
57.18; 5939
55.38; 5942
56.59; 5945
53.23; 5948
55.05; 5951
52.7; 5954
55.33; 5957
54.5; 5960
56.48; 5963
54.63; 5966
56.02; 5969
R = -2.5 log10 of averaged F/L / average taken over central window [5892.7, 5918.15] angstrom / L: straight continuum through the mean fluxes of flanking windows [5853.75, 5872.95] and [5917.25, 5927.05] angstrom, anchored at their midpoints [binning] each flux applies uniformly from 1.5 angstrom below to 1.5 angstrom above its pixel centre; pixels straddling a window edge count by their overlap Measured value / 0.05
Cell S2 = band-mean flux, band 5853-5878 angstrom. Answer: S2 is 55.1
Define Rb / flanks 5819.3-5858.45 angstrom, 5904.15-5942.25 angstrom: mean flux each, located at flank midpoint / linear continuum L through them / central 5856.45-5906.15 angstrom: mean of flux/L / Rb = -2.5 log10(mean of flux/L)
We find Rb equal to 0.08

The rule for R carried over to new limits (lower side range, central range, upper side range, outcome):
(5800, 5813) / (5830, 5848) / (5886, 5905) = -0.05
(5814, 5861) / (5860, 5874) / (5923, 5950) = 0.02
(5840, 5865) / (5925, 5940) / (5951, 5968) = -0.03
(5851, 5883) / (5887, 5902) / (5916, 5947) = 0.19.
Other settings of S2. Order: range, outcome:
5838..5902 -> 53.4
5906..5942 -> 56.4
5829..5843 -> 56.7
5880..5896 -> 48.3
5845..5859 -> 55.3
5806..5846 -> 57.2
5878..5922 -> 52.6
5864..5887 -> 55.1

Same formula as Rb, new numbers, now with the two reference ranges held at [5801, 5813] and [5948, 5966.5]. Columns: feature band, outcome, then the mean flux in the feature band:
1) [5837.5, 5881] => 0.01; 55.6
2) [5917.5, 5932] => -0.03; 56.4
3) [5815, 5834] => -0.02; 57.6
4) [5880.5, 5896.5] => 0.16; 47.9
